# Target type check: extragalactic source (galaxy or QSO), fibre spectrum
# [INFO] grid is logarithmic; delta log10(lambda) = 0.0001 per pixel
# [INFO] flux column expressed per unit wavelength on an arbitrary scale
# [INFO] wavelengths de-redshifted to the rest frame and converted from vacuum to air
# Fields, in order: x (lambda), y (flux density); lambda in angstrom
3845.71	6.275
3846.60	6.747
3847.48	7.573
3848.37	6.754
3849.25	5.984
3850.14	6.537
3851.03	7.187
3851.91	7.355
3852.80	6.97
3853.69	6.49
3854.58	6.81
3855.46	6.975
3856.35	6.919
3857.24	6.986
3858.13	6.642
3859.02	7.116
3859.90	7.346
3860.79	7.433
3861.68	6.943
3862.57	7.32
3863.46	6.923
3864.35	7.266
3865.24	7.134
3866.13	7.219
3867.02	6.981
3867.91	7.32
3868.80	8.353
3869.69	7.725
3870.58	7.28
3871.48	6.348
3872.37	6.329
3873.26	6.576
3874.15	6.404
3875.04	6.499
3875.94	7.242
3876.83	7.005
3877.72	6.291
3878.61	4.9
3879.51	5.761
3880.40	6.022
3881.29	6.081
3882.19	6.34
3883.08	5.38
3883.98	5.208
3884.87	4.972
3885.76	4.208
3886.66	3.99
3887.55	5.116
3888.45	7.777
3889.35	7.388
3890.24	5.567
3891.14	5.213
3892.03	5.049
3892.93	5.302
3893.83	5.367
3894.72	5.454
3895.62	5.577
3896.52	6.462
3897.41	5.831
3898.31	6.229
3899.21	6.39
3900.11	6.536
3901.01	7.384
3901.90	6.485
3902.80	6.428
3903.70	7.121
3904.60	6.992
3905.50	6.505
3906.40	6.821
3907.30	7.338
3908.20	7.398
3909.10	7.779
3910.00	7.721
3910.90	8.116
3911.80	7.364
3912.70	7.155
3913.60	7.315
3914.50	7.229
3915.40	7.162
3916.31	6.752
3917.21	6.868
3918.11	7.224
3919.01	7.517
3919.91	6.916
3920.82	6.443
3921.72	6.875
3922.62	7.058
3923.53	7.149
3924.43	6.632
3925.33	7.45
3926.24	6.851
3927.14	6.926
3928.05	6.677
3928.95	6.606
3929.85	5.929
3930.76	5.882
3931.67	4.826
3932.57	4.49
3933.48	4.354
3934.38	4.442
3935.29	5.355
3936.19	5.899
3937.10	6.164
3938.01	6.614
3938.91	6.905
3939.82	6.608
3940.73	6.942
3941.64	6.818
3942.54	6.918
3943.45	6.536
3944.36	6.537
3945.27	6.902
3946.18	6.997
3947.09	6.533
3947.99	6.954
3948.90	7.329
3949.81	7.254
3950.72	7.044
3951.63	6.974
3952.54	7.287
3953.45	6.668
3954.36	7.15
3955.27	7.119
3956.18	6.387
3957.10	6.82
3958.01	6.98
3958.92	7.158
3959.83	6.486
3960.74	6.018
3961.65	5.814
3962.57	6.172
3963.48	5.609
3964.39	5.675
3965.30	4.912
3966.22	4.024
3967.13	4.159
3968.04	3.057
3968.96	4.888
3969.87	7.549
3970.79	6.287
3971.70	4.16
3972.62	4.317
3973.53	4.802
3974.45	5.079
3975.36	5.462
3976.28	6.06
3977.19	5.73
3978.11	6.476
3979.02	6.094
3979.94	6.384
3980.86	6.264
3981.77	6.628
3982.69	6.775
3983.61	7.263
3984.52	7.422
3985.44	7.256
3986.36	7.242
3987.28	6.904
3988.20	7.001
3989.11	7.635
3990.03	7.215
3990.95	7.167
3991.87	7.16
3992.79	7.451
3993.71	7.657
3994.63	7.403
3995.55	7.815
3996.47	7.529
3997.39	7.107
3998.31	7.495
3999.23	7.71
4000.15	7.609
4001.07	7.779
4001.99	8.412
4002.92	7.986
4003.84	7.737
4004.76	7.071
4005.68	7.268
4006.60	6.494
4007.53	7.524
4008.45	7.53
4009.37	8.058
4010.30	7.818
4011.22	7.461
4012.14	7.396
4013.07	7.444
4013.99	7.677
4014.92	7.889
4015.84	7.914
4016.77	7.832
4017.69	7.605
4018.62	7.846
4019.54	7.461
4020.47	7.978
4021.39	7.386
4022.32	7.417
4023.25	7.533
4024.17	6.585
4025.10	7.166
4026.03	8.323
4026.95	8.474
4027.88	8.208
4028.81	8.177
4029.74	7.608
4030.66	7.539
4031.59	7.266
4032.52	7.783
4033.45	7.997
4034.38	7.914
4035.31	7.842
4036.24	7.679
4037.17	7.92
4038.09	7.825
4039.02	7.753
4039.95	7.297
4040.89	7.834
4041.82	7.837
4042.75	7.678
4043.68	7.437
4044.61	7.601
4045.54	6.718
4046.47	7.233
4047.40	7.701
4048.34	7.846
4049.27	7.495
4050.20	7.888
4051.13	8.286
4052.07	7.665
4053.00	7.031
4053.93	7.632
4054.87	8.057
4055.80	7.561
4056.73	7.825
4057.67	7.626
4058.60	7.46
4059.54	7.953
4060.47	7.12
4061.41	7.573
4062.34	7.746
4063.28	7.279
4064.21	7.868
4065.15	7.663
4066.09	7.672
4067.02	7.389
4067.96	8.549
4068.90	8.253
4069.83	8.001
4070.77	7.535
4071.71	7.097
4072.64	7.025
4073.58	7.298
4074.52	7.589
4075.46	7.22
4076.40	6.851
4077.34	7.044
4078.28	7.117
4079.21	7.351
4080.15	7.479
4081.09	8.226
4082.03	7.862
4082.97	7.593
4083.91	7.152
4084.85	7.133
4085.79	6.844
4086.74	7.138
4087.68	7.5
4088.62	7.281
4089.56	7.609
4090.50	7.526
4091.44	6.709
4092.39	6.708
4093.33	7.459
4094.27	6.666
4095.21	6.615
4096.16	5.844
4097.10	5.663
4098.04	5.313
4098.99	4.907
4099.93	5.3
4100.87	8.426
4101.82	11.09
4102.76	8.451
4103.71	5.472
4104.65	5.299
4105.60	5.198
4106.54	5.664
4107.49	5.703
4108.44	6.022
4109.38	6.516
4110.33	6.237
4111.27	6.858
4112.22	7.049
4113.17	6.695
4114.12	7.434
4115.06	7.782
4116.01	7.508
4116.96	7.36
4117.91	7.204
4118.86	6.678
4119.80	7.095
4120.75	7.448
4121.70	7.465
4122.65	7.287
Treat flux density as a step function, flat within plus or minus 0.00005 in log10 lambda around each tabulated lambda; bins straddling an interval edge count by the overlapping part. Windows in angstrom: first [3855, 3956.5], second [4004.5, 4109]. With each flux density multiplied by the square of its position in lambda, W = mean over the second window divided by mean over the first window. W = 1.2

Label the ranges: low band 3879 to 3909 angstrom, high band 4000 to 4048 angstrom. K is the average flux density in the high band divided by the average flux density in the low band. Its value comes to 1.3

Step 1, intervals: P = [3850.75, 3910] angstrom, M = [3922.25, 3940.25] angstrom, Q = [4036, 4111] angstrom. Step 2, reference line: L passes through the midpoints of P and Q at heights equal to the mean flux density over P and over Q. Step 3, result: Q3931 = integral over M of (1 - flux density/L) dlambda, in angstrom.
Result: 1.54 angstrom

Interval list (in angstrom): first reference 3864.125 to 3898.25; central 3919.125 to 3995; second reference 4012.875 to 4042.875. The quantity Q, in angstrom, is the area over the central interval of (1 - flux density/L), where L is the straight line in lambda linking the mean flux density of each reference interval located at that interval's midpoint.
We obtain 6.56 angstrom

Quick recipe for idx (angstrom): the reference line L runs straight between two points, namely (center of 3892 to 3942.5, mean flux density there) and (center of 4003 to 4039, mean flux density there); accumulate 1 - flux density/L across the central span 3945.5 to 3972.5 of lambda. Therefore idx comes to 3.1 angstrom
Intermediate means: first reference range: 6.55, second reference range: 7.66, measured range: 6.17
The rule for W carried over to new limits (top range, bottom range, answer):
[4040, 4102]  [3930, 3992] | 1.25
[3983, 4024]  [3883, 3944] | 1.23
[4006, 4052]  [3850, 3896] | 1.29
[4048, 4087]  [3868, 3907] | 1.33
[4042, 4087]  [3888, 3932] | 1.22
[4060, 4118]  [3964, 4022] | 1.09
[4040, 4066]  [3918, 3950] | 1.25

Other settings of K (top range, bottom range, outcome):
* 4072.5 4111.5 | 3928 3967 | 1.10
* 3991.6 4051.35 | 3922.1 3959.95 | 1.17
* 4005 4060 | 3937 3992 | 1.20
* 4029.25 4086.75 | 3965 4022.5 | 1.10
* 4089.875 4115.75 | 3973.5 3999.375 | 0.97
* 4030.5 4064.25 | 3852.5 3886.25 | 1.15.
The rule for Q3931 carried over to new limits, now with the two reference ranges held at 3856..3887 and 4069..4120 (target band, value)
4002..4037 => -4.25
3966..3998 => 1.92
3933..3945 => 0.90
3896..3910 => -0.44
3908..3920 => -1.30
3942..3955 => -0.48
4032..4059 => -3.09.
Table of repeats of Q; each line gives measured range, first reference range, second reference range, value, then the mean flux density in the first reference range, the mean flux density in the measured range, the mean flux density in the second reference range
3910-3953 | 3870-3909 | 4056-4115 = -2.0 angstrom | 6.17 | 6.67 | 7.11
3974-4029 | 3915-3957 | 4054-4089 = -2.1 angstrom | 6.59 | 7.31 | 7.51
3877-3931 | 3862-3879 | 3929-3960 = 2.0 angstrom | 6.91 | 6.45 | 6.45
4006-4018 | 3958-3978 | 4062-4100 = -2.9 angstrom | 5.46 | 7.58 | 7.16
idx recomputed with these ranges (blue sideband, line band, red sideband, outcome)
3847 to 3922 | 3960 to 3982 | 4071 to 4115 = 4.1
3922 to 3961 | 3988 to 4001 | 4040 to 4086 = -0.9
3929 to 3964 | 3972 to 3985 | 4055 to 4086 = 1.3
